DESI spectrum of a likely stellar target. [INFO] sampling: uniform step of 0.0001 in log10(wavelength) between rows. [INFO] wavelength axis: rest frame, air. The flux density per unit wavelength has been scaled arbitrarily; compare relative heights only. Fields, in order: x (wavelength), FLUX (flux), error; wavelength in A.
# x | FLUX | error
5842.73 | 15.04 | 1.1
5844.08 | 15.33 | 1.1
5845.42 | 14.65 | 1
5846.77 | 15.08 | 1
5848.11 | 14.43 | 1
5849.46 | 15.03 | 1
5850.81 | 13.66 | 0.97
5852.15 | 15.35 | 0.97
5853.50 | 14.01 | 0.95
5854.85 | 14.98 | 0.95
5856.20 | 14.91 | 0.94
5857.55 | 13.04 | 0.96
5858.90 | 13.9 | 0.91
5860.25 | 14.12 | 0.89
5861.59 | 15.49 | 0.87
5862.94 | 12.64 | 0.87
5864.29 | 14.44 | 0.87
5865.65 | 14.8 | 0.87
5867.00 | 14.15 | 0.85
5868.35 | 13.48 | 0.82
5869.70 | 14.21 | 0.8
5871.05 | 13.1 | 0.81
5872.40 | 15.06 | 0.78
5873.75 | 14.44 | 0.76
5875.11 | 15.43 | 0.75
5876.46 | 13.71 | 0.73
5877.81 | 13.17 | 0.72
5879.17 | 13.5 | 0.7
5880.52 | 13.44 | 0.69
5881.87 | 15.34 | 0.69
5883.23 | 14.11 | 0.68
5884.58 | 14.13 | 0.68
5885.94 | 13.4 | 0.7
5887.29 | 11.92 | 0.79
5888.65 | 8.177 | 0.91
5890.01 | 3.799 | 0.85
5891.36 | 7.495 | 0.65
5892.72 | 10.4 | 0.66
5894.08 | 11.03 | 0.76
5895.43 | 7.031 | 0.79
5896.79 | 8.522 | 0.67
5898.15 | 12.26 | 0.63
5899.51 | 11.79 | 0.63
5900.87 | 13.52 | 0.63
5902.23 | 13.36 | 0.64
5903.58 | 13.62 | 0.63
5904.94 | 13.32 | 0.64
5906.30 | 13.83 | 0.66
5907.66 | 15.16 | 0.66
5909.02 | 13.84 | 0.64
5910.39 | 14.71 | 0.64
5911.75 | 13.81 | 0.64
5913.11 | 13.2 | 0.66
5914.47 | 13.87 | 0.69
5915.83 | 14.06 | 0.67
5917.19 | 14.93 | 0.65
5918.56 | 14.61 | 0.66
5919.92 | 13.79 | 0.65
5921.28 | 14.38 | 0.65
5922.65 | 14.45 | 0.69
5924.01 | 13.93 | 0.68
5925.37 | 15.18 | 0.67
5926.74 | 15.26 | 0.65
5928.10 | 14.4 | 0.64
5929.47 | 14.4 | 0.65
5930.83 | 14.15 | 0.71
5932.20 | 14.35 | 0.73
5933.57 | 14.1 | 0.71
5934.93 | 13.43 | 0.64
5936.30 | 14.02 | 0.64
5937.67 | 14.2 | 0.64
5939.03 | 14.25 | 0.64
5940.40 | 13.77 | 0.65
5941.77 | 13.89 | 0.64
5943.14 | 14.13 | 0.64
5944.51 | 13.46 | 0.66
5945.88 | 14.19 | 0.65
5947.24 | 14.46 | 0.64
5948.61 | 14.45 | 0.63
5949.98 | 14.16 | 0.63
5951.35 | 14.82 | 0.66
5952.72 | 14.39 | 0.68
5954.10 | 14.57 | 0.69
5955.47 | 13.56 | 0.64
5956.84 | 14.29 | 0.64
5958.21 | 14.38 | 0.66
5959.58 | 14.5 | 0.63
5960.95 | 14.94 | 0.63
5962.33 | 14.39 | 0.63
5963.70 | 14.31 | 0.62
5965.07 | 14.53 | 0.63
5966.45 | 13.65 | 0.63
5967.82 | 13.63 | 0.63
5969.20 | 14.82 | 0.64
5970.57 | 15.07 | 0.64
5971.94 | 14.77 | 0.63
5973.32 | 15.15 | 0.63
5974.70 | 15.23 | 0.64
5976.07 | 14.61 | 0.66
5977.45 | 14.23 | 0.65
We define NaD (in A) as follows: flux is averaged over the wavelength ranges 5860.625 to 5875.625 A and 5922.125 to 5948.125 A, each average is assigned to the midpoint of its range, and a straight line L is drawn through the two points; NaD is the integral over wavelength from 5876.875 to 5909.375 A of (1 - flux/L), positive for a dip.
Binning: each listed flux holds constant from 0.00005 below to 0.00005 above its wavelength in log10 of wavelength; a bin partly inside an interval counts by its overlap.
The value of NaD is 5.3 A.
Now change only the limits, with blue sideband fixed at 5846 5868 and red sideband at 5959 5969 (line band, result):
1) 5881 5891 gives 2.01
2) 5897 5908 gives 0.95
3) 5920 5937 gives 0.00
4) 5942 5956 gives 0.09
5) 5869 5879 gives 0.16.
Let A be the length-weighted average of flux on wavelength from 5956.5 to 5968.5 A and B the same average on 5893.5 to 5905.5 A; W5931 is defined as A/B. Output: 1.23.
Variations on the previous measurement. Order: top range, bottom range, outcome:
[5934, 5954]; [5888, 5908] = 1.31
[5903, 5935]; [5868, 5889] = 1.04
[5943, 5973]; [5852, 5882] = 1.01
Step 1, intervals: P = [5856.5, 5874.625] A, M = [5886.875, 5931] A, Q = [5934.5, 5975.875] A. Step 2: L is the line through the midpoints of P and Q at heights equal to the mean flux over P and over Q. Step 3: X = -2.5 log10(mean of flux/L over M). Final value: 0.125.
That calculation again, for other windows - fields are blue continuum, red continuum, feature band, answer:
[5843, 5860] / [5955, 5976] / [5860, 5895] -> 0.13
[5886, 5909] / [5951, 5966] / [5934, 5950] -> -0.04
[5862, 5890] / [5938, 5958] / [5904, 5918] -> -0.02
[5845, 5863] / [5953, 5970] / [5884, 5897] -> 0.44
